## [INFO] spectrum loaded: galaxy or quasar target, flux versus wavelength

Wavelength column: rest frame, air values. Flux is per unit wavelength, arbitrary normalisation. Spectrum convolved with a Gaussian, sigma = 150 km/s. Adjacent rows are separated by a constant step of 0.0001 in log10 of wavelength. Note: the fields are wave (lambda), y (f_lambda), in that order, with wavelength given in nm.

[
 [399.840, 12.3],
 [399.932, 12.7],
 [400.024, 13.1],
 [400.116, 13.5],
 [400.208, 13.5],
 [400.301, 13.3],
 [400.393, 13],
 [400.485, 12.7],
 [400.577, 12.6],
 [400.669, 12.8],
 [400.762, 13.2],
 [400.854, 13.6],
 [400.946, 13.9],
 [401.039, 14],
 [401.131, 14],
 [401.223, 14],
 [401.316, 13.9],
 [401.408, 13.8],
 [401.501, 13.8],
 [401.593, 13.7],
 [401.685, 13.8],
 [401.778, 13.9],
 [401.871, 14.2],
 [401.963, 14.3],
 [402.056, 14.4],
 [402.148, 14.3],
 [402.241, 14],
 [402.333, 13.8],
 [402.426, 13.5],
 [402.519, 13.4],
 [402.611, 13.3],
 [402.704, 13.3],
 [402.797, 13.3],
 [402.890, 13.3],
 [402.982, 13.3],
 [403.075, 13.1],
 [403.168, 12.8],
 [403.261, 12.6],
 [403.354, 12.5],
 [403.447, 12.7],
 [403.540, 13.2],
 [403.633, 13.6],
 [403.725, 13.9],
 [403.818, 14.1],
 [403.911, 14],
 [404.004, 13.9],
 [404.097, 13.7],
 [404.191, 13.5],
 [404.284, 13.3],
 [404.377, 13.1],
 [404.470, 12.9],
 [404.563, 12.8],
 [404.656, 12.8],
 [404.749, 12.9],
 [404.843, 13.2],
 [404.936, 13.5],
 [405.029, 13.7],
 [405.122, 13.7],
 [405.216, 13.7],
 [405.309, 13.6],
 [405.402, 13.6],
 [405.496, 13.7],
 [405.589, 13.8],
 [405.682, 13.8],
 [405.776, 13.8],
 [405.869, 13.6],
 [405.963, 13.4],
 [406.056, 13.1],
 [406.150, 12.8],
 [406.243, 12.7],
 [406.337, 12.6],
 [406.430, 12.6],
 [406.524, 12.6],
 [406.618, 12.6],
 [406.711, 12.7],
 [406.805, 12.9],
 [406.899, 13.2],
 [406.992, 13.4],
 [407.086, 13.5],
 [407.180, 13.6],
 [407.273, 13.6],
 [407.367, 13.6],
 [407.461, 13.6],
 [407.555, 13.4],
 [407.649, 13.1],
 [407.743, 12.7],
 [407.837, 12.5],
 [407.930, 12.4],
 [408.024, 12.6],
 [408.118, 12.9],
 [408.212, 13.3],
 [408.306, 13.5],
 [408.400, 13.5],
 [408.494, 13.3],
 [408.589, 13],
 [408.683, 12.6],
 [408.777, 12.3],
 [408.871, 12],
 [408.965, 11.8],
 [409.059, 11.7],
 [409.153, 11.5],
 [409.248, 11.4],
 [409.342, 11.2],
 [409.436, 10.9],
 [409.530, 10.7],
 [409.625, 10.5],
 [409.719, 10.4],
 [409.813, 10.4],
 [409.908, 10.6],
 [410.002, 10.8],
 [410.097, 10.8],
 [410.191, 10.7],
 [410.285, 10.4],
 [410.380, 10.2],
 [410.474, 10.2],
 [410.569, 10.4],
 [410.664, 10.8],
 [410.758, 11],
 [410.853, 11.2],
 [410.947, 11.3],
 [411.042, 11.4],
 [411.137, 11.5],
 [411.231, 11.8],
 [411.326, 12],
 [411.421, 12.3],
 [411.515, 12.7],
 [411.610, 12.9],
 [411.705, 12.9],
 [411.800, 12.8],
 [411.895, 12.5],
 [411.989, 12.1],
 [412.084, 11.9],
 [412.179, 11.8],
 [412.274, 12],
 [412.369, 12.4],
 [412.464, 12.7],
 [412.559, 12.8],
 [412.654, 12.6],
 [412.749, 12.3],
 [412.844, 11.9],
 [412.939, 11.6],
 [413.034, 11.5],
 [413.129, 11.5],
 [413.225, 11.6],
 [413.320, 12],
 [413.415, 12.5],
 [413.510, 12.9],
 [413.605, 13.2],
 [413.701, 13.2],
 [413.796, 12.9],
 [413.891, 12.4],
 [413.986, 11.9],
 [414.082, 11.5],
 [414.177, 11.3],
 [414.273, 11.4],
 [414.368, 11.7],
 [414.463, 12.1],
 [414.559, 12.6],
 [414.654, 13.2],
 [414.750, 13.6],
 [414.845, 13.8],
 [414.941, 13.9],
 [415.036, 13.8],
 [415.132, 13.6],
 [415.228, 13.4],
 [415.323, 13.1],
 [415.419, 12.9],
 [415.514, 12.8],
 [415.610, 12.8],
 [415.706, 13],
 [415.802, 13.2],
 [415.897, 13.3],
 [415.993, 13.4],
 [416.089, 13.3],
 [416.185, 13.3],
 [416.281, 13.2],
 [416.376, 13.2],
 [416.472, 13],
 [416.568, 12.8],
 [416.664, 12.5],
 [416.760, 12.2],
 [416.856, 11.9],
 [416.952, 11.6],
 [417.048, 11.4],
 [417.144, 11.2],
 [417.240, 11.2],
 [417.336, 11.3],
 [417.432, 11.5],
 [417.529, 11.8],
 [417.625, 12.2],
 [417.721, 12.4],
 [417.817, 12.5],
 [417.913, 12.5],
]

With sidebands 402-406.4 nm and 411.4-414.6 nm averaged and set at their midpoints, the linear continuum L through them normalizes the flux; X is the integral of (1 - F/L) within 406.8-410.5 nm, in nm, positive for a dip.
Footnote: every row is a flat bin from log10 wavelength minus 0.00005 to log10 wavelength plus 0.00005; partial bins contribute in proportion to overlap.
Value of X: 0.20 nm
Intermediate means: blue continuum 13.4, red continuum 12.2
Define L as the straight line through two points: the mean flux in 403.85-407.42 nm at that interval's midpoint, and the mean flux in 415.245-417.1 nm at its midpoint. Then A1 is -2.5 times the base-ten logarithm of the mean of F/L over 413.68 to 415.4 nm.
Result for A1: 0.01 mag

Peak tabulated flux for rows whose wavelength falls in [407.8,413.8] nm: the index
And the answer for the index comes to 13.5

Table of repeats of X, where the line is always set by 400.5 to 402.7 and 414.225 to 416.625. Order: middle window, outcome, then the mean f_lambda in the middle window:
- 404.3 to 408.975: 0.12 nm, 13.1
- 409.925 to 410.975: 0.21 nm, 10.7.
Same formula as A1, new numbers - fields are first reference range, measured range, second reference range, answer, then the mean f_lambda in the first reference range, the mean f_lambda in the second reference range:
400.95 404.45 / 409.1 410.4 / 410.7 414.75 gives 0.17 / 13.6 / 12.2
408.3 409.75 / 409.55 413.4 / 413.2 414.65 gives 0.04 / 11.9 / 12.3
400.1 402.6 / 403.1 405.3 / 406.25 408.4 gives 0.00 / 13.7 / 13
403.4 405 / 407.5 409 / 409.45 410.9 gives -0.12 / 13.4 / 10.6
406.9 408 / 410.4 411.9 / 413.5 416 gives 0.12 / 13.2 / 12.8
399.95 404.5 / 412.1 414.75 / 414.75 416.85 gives 0.08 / 13.5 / 13.2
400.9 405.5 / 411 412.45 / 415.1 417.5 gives 0.06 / 13.5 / 12.6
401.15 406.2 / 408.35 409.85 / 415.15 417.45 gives 0.12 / 13.5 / 12.6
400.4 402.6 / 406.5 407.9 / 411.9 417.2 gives 0.00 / 13.7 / 12.5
